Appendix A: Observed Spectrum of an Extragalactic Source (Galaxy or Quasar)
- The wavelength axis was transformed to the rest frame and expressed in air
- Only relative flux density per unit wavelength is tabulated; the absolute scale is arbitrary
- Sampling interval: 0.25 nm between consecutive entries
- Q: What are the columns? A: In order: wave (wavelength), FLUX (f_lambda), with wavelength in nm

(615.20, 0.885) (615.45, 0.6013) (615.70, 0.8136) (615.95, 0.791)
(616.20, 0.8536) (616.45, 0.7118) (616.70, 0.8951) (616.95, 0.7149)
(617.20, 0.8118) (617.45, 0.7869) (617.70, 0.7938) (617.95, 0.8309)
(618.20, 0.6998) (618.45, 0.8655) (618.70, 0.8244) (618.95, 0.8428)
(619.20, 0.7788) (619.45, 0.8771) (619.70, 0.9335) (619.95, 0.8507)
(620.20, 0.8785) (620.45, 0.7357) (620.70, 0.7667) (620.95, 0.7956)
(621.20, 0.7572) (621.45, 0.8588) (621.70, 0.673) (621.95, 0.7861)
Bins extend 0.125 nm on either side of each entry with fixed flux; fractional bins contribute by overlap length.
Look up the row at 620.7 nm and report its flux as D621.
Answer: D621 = 0.7667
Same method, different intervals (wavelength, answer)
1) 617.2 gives 0.8118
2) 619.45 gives 0.8771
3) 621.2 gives 0.7572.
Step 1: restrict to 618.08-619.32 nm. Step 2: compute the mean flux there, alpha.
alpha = 0.803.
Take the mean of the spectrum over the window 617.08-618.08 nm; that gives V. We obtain 0.805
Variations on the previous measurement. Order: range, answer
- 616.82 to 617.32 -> 0.764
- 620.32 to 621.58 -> 0.783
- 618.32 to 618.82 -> 0.844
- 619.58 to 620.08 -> 0.892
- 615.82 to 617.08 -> 0.793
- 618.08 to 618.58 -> 0.784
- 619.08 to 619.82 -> 0.863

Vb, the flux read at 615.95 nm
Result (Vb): 0.791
